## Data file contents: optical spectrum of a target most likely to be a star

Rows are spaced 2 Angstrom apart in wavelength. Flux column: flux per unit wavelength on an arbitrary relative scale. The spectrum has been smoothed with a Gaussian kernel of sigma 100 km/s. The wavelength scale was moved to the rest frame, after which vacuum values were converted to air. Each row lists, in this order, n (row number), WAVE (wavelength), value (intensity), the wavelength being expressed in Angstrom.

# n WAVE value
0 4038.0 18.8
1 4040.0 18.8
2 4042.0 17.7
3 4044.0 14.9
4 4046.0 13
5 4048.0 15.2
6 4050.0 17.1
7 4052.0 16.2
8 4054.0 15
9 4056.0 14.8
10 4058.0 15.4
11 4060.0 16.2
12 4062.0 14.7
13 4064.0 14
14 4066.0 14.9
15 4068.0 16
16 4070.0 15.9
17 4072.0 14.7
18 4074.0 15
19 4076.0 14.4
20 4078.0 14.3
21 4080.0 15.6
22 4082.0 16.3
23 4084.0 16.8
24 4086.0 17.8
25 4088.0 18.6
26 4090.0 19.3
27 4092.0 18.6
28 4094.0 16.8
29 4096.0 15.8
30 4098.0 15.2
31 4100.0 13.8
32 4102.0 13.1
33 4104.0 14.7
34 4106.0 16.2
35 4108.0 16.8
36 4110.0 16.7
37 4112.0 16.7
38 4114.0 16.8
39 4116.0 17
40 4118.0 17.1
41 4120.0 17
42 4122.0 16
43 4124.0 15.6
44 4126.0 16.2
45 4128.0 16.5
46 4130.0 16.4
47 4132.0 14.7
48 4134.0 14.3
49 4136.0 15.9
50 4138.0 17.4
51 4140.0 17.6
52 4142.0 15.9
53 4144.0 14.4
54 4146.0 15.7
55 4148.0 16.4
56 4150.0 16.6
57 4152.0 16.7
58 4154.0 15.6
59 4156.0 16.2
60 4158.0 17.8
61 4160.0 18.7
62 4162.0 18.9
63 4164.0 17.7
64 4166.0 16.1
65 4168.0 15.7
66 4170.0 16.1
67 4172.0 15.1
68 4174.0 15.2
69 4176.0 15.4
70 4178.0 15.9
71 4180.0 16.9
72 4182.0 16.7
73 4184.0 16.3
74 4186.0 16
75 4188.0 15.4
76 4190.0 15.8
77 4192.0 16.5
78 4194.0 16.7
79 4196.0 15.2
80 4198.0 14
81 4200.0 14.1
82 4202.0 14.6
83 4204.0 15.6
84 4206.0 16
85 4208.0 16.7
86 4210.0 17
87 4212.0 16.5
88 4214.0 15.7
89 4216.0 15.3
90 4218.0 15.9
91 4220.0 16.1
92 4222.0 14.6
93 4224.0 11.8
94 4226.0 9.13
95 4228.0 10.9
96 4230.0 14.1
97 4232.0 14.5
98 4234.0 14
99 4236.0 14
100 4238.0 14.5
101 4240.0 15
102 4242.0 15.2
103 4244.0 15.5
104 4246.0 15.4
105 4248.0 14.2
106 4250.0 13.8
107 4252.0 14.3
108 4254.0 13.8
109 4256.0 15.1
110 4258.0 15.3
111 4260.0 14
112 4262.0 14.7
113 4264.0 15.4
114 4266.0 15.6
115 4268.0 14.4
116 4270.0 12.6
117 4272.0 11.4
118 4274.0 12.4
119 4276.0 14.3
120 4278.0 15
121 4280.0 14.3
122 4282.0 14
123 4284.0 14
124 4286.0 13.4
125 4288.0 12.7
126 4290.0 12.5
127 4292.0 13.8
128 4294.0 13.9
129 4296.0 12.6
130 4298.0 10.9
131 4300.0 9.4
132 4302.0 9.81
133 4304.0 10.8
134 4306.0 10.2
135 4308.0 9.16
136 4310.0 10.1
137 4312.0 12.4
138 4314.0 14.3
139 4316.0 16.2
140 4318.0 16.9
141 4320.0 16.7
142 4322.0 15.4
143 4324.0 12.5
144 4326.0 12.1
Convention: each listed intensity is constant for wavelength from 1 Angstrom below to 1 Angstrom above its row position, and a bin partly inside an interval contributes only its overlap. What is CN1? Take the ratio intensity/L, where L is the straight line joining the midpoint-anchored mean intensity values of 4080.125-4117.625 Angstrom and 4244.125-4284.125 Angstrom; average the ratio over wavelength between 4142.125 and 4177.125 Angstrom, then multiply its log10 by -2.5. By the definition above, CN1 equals -0.05 mag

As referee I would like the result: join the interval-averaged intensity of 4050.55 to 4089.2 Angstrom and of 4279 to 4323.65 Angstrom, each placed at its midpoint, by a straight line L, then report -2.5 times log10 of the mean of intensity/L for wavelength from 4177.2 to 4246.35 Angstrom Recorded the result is -0.08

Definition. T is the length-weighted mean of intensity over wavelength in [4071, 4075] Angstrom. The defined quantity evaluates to 14.8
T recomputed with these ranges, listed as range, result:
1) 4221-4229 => 11.6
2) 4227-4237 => 13.5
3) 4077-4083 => 15.4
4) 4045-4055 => 15.3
